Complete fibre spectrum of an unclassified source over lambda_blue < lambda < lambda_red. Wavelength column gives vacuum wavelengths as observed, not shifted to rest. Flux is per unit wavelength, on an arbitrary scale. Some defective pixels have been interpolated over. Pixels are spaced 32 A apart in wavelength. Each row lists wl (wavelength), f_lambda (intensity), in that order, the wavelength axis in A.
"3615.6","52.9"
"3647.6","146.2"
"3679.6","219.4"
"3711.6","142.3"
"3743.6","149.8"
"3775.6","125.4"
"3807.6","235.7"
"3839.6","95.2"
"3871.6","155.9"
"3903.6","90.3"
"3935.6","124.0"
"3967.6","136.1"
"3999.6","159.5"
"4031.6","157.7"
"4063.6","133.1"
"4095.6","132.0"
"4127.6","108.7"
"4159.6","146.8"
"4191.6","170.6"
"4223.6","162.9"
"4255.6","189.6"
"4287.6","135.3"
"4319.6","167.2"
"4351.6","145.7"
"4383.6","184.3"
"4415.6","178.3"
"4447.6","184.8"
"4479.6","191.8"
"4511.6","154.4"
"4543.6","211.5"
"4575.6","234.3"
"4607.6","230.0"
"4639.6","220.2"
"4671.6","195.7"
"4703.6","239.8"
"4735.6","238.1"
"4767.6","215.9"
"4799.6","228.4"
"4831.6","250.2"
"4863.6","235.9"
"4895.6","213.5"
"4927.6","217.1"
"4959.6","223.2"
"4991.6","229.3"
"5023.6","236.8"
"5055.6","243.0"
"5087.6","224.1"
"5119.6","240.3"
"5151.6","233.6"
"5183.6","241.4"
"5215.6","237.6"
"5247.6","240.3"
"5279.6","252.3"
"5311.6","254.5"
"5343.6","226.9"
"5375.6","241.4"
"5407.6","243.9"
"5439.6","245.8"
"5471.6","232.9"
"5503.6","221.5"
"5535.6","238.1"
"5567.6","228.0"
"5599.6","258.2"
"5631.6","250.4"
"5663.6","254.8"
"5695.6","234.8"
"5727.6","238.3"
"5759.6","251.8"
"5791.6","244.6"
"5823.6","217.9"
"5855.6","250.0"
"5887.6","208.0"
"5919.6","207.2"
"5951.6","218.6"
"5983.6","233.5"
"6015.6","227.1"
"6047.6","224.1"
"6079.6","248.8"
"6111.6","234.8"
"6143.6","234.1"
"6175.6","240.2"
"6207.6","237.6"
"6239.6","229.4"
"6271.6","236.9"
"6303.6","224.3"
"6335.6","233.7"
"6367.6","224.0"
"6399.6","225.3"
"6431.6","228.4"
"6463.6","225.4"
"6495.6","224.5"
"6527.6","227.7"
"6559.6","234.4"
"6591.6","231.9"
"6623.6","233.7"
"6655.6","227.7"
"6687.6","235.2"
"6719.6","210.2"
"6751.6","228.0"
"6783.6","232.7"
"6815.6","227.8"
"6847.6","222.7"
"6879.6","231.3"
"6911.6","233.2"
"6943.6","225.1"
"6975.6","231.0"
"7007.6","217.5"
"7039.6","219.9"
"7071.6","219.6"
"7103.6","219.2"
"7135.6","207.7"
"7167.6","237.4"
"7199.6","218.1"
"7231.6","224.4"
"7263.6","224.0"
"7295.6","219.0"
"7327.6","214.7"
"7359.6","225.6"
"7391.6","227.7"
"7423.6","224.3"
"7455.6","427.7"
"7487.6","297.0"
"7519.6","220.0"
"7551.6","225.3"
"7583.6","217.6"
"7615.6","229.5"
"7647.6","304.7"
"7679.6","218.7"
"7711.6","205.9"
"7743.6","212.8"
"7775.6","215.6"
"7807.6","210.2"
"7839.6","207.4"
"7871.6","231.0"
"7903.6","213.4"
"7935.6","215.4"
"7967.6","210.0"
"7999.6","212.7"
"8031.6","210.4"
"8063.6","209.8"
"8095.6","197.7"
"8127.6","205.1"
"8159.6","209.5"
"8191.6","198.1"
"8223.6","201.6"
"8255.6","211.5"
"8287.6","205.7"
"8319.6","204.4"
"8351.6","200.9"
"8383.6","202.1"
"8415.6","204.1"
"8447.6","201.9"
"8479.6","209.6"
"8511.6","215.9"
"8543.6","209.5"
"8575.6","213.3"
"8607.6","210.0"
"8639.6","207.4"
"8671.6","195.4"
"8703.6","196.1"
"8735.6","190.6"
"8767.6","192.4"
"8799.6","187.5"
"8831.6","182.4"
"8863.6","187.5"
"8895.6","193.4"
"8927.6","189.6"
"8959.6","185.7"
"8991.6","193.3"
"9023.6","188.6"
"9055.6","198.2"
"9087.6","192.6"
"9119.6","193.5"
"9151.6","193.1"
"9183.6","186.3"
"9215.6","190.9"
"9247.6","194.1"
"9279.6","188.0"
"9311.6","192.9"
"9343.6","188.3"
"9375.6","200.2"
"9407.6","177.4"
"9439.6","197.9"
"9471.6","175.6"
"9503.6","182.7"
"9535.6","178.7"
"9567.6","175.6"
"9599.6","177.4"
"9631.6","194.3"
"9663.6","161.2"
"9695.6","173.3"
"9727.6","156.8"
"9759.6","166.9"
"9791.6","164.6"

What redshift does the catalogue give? 0.14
